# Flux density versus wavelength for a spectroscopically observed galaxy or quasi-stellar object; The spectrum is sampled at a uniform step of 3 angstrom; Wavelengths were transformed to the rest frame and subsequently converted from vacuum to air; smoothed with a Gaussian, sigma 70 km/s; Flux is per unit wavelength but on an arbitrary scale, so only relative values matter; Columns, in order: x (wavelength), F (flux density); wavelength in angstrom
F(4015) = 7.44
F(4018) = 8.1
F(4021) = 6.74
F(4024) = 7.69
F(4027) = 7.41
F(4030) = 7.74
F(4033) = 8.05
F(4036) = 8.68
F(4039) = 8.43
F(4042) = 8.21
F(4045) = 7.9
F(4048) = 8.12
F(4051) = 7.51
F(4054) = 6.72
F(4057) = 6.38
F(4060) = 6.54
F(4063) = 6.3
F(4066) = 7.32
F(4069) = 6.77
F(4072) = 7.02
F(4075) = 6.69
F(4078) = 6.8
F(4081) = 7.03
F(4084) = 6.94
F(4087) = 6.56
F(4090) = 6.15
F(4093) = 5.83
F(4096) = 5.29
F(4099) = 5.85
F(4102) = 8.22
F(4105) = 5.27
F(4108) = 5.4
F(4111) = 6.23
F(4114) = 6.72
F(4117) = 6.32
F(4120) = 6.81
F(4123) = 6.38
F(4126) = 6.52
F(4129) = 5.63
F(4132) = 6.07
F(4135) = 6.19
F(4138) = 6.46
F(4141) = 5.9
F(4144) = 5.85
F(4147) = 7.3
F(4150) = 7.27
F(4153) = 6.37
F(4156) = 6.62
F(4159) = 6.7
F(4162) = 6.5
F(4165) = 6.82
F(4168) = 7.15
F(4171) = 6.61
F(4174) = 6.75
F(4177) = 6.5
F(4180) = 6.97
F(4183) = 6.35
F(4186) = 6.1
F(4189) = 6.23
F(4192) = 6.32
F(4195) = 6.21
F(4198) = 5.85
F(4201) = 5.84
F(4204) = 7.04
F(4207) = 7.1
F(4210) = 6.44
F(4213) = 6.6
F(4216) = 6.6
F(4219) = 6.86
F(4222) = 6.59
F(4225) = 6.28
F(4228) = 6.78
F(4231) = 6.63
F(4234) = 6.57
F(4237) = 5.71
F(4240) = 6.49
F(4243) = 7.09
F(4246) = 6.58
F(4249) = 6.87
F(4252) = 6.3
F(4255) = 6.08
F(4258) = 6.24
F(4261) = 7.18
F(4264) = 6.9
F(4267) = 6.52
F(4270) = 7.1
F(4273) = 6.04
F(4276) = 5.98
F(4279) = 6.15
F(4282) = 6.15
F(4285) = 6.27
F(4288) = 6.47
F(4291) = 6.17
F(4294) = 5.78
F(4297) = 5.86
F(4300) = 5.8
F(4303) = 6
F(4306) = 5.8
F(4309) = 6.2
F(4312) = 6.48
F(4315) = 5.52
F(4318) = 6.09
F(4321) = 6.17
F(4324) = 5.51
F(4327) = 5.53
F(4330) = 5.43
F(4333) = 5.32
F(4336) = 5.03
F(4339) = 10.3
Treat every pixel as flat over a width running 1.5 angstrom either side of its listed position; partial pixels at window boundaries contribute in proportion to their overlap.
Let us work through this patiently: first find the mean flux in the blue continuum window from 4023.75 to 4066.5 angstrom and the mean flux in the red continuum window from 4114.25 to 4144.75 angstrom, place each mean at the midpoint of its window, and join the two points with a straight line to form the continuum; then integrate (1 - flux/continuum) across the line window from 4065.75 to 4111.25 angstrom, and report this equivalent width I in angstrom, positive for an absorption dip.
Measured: 2.9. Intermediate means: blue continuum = 7.53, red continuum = 6.24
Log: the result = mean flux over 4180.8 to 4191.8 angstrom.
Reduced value 6.28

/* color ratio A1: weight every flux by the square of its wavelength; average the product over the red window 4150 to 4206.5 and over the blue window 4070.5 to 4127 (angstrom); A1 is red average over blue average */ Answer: 1.1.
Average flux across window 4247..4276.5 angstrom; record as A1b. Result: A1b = 6.54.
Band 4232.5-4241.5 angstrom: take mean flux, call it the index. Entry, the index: 6.26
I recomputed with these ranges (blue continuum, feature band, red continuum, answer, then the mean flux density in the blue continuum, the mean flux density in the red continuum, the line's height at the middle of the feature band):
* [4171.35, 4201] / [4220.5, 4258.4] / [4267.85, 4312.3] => -1.5 angstrom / 6.35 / 6.15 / 6.24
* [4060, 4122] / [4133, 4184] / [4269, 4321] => -2.0 angstrom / 6.48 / 6.1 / 6.35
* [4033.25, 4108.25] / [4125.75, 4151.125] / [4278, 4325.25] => 1.2 angstrom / 6.92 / 6.03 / 6.66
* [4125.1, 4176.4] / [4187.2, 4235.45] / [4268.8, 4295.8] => -0.9 angstrom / 6.51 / 6.22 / 6.38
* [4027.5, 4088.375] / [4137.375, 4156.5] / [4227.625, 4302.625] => 1.0 angstrom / 7.29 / 6.38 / 6.9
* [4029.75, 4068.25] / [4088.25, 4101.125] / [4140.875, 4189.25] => 2.2 angstrom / 7.51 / 6.62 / 7.16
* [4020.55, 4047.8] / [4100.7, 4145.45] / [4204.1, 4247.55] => 6.5 angstrom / 7.93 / 6.61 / 7.32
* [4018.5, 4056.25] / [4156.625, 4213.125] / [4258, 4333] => 2.4 angstrom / 7.75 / 6.12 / 6.81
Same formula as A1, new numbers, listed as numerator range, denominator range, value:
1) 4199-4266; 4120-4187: 1.05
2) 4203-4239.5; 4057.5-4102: 1.08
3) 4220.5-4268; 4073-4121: 1.10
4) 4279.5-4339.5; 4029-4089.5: 0.94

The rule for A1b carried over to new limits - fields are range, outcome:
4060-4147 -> 6.39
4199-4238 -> 6.54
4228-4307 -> 6.35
